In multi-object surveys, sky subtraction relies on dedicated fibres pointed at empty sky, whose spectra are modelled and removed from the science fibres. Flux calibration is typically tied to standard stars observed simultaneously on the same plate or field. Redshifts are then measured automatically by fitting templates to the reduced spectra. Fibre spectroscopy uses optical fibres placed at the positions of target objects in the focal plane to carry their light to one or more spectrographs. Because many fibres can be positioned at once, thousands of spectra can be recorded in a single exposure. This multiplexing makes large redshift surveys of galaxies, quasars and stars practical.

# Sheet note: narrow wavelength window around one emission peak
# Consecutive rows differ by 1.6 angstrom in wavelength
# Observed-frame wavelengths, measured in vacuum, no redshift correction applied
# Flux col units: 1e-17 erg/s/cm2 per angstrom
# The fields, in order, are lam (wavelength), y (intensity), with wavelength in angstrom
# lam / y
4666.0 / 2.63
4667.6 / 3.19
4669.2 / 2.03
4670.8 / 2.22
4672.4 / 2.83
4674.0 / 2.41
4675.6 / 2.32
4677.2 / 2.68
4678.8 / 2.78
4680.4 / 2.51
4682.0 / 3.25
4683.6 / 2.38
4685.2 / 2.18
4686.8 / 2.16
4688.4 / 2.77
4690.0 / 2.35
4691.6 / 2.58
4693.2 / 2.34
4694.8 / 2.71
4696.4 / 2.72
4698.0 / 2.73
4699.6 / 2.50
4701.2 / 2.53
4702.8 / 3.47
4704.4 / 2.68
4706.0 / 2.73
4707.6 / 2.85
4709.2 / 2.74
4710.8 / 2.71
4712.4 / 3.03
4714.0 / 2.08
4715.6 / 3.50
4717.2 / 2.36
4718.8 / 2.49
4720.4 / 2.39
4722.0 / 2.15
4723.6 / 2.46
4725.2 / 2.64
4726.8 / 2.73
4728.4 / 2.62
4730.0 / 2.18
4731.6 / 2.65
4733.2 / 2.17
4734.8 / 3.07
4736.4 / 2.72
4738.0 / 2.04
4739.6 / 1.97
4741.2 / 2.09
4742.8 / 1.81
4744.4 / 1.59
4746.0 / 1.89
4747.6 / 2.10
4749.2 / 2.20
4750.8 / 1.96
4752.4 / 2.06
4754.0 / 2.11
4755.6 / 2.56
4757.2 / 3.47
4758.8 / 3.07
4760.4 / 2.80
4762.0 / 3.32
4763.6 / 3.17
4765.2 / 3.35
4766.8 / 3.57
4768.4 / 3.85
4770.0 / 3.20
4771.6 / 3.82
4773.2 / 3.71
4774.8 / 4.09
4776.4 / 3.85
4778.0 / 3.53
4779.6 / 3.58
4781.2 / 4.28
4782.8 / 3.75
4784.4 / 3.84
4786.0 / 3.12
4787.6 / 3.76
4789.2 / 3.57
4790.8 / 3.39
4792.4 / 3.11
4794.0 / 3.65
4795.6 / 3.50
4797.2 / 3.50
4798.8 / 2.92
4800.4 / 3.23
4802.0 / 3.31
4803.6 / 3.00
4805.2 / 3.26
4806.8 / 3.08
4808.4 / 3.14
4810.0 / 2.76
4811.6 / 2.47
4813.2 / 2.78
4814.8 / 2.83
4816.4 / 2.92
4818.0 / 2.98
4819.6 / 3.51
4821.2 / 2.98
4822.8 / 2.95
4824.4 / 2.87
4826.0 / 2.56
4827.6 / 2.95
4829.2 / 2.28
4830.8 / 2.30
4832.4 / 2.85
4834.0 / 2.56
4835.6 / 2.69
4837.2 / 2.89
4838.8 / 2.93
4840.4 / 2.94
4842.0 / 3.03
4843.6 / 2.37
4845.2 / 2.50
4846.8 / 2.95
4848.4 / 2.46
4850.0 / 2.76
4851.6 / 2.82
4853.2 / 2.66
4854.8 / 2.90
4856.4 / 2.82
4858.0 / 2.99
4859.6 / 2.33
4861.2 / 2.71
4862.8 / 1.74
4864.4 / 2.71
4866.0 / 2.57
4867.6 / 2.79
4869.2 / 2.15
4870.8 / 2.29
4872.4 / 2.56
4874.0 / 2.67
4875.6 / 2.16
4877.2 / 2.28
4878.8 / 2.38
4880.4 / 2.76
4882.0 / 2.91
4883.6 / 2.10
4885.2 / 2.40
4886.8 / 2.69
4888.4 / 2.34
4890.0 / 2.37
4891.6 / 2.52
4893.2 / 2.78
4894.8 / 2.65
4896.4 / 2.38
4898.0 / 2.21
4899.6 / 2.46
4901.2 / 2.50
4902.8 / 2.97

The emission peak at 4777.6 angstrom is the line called Mg II 2798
